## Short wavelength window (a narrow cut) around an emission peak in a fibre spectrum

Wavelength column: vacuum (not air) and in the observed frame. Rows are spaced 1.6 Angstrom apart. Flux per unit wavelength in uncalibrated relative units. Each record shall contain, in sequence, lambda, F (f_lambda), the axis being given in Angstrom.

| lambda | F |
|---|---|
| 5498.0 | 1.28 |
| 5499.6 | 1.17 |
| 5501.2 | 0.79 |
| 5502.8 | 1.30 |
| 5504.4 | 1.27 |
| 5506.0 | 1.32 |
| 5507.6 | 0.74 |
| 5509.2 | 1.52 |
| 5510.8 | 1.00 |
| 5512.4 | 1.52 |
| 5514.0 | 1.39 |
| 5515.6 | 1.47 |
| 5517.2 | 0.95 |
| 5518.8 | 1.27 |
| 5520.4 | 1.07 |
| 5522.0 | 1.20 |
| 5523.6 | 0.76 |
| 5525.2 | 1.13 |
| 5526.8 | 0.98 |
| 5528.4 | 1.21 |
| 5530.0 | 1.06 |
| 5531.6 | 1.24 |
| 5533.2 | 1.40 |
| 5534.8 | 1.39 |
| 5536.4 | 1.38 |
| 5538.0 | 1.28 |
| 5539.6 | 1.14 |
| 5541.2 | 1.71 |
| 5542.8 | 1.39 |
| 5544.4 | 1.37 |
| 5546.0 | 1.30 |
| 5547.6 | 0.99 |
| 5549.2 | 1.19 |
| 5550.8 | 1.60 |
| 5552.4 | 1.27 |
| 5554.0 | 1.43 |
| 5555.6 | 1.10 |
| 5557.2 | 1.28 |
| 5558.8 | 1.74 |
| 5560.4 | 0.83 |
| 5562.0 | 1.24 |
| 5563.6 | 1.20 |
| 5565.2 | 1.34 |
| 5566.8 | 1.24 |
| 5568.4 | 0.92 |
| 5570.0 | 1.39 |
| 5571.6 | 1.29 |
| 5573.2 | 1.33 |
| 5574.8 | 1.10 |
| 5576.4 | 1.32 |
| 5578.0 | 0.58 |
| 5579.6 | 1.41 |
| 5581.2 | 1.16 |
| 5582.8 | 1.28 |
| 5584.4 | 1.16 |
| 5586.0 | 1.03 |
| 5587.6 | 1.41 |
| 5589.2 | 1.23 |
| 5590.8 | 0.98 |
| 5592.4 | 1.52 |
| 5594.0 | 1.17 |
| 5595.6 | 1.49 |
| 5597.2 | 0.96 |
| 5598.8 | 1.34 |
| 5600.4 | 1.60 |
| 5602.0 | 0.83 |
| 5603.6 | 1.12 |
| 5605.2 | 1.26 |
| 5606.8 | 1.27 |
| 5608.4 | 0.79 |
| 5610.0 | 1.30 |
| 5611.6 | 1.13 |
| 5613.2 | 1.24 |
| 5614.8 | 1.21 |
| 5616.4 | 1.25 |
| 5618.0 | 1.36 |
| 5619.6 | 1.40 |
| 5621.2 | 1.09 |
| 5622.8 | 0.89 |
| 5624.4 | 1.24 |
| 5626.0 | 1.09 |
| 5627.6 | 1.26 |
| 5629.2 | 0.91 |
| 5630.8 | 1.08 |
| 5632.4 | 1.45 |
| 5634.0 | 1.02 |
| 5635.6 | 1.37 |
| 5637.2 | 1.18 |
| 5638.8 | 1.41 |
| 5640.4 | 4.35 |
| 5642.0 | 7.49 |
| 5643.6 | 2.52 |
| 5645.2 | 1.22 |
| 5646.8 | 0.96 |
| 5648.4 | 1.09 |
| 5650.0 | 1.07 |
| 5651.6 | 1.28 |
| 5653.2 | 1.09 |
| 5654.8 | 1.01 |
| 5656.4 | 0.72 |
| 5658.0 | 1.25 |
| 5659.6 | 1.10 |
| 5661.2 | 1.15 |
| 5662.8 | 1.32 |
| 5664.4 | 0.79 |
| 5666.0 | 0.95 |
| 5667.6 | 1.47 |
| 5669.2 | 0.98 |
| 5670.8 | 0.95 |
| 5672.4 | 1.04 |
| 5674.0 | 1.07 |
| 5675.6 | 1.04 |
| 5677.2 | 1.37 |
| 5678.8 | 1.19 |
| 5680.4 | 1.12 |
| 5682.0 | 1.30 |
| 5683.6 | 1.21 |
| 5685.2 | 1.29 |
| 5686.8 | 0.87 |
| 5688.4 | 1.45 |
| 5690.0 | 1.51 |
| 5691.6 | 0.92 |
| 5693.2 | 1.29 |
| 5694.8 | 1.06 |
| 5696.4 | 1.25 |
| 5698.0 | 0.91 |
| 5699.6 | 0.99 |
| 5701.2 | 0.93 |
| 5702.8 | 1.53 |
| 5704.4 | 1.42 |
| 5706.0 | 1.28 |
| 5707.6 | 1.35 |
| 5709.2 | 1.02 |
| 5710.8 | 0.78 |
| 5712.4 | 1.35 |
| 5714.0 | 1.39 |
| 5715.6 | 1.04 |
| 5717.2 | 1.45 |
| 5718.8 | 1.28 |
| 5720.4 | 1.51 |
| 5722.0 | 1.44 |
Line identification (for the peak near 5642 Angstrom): Hbeta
